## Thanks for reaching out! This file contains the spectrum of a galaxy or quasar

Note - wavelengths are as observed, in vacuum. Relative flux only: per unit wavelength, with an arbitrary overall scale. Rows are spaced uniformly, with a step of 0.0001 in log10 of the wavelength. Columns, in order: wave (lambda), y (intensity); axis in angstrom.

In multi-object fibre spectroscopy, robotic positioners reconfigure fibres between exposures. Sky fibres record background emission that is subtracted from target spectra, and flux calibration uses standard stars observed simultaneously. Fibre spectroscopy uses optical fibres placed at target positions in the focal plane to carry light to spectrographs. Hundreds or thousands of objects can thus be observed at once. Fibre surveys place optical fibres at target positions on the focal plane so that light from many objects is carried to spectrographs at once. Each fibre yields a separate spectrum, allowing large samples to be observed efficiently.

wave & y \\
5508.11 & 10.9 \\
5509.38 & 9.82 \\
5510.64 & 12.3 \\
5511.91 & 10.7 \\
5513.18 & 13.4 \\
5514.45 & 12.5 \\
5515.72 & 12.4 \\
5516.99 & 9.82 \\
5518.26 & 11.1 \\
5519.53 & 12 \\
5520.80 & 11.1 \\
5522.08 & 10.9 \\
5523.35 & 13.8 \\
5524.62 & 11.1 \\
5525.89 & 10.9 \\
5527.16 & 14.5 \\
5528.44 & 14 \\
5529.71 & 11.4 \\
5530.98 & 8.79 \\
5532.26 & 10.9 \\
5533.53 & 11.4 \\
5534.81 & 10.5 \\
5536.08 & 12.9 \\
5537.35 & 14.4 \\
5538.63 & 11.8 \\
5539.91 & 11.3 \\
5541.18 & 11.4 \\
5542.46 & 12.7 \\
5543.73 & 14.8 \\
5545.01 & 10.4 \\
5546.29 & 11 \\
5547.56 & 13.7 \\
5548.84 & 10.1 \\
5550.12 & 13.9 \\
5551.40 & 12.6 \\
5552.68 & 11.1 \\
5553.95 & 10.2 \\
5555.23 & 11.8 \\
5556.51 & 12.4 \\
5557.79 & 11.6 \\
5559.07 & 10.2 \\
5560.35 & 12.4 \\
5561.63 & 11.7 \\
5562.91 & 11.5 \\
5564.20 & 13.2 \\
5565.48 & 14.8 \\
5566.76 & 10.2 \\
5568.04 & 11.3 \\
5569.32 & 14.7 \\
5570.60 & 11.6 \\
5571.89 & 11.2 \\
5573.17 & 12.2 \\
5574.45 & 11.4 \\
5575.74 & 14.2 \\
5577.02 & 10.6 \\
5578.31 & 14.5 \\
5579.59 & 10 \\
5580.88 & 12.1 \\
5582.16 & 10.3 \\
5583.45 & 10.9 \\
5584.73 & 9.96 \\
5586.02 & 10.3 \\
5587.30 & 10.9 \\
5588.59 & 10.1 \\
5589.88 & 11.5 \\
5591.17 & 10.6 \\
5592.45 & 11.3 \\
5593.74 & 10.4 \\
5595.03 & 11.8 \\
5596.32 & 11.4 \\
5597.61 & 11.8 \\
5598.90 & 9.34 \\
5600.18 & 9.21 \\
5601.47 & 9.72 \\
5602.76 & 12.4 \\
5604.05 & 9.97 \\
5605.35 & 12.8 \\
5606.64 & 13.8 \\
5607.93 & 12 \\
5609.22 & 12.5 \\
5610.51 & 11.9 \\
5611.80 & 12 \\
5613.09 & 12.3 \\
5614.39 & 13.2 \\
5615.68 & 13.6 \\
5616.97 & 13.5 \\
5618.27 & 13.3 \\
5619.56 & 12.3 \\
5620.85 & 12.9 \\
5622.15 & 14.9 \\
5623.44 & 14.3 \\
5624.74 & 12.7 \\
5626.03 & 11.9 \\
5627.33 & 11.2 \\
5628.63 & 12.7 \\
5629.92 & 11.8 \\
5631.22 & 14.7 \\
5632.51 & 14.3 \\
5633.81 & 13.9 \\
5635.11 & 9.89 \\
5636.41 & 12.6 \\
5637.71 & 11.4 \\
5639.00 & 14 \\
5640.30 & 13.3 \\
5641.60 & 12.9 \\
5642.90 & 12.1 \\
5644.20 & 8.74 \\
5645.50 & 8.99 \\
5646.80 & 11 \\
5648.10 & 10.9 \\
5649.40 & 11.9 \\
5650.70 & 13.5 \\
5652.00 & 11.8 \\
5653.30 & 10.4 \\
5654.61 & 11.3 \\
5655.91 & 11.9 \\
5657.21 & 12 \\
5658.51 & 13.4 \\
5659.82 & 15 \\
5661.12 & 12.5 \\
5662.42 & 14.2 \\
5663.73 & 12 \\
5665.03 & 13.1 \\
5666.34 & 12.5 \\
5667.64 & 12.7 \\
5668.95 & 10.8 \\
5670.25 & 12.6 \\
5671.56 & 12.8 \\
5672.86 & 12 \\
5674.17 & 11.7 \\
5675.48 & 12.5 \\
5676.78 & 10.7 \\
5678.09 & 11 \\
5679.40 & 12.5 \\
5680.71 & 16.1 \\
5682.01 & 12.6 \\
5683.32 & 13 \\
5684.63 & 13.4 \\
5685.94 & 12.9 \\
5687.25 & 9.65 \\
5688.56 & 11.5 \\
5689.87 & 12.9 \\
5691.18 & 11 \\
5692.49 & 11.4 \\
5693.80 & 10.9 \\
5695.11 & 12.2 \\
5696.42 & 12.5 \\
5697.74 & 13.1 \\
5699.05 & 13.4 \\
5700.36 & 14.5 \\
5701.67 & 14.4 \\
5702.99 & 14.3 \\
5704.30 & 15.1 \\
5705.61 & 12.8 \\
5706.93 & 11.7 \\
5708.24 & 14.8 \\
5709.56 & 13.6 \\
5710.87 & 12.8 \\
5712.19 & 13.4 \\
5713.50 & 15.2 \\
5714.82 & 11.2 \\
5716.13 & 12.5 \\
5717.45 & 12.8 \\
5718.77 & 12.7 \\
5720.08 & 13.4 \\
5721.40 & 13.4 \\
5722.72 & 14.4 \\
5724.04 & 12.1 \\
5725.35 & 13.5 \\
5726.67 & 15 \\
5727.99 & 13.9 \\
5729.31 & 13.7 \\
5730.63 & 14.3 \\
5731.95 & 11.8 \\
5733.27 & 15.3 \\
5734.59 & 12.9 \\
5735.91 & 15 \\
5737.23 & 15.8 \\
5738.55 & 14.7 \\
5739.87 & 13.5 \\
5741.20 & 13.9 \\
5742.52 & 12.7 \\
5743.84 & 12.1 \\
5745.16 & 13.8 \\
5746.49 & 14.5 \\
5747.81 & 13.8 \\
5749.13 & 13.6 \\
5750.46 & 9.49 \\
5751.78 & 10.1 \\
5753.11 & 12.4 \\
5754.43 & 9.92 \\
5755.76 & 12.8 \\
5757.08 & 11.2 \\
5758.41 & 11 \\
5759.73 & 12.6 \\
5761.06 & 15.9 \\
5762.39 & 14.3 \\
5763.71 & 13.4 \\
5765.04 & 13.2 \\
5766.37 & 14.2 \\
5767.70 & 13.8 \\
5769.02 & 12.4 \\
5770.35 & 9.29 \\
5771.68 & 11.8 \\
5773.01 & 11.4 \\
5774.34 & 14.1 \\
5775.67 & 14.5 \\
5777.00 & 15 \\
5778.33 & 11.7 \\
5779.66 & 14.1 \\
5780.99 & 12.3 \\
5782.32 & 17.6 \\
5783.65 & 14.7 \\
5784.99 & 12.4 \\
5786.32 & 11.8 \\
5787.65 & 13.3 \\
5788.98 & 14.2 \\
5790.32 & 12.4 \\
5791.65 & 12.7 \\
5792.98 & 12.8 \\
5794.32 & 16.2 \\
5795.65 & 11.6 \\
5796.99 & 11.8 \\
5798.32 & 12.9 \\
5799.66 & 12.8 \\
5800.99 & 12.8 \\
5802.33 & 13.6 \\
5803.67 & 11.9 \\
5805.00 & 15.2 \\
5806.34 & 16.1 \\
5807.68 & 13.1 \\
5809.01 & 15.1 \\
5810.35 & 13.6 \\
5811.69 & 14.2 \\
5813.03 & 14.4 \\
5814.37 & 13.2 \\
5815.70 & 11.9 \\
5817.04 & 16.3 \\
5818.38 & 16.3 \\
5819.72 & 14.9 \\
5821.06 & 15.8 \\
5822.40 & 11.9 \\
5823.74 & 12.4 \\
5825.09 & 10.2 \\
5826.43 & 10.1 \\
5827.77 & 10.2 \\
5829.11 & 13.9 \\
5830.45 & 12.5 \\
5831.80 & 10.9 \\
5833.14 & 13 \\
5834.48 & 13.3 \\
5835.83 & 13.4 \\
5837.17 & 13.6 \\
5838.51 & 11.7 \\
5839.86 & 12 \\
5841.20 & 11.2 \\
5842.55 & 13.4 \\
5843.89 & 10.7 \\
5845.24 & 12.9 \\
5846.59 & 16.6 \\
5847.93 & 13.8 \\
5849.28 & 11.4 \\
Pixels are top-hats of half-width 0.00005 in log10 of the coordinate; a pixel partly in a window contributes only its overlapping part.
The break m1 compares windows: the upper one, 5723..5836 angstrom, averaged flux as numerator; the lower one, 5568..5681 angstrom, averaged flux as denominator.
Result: 1.1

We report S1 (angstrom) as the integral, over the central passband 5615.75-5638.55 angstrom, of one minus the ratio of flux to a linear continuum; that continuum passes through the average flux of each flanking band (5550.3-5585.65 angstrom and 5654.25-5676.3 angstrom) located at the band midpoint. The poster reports -1.1 angstrom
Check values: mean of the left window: 11.8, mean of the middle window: 12.9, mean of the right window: 12.5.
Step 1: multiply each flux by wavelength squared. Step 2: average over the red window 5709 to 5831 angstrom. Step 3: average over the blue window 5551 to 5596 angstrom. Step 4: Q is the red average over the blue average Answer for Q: 1.23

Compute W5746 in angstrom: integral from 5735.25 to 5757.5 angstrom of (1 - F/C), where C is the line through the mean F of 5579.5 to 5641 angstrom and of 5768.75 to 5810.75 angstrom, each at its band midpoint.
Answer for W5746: 0.1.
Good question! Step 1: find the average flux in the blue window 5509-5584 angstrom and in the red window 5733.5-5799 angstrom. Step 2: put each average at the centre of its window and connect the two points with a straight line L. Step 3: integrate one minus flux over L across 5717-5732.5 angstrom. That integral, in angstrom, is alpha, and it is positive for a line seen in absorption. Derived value -0.67 angstrom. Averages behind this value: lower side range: 11.9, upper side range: 13.1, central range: 13.4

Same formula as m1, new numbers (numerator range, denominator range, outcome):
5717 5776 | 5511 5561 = 1.11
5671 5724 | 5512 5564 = 1.08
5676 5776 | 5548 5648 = 1.09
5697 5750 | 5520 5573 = 1.14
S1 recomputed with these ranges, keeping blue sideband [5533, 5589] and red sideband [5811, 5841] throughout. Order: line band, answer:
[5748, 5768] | 0.2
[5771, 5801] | -1.1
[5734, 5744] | -1.0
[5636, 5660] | 0.6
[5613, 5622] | -0.8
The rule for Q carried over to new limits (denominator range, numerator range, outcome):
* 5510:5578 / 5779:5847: 1.22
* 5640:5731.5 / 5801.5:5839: 1.10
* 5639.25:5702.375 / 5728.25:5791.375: 1.11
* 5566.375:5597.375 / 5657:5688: 1.14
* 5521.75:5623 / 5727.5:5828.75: 1.20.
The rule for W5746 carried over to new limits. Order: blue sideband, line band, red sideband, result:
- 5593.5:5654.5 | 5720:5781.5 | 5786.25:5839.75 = -1.5 angstrom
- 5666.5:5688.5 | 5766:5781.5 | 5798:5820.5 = 0.8 angstrom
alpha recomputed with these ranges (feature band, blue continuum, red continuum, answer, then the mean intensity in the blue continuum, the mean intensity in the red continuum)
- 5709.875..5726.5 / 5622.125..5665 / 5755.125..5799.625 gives -0.5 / 12.3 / 13.1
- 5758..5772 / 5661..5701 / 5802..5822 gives 0.7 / 12.4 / 14.4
